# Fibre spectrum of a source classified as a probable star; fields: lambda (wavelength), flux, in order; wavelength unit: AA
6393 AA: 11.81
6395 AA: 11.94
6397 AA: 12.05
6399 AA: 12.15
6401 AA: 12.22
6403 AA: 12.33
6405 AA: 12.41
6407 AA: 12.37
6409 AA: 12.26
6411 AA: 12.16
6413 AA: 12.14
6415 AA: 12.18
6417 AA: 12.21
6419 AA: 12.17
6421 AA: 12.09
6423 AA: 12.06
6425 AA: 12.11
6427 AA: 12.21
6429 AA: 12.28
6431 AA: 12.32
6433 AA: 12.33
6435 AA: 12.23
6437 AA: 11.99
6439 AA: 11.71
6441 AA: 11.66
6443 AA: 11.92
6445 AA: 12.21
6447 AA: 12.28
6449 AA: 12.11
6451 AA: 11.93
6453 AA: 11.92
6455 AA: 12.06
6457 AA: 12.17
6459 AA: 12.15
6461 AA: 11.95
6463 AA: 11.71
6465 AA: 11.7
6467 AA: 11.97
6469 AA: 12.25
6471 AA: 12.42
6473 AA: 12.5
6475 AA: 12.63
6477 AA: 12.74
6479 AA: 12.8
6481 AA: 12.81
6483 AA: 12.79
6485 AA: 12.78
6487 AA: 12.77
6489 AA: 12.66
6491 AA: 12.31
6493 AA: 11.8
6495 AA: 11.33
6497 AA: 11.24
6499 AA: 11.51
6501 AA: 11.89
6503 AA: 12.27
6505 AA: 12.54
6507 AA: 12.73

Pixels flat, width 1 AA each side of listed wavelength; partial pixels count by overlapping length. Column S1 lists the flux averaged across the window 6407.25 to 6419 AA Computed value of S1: 12.2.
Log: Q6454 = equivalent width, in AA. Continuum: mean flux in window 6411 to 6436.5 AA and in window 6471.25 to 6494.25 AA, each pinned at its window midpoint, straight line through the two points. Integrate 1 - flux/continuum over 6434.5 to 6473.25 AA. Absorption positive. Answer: 1.1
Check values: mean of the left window 12.2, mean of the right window 12.6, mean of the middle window 12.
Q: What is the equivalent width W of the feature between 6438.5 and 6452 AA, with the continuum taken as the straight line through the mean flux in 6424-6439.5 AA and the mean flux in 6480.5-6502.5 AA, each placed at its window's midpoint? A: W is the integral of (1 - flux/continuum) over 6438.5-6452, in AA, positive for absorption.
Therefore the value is 0.20 AA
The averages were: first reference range 12.2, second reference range 12.2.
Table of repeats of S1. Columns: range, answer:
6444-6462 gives 12.1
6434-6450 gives 12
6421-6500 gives 12.2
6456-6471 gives 12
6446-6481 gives 12.2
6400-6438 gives 12.2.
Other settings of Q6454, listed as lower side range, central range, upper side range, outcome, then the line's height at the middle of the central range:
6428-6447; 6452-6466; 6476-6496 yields 0.4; 12.3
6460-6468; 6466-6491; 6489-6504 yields -1.6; 11.8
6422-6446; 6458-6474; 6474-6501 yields 0.2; 12.2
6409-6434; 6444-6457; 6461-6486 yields 0.2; 12.3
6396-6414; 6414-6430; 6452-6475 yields 0.0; 12.2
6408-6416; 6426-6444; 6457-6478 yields 0.2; 12.2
